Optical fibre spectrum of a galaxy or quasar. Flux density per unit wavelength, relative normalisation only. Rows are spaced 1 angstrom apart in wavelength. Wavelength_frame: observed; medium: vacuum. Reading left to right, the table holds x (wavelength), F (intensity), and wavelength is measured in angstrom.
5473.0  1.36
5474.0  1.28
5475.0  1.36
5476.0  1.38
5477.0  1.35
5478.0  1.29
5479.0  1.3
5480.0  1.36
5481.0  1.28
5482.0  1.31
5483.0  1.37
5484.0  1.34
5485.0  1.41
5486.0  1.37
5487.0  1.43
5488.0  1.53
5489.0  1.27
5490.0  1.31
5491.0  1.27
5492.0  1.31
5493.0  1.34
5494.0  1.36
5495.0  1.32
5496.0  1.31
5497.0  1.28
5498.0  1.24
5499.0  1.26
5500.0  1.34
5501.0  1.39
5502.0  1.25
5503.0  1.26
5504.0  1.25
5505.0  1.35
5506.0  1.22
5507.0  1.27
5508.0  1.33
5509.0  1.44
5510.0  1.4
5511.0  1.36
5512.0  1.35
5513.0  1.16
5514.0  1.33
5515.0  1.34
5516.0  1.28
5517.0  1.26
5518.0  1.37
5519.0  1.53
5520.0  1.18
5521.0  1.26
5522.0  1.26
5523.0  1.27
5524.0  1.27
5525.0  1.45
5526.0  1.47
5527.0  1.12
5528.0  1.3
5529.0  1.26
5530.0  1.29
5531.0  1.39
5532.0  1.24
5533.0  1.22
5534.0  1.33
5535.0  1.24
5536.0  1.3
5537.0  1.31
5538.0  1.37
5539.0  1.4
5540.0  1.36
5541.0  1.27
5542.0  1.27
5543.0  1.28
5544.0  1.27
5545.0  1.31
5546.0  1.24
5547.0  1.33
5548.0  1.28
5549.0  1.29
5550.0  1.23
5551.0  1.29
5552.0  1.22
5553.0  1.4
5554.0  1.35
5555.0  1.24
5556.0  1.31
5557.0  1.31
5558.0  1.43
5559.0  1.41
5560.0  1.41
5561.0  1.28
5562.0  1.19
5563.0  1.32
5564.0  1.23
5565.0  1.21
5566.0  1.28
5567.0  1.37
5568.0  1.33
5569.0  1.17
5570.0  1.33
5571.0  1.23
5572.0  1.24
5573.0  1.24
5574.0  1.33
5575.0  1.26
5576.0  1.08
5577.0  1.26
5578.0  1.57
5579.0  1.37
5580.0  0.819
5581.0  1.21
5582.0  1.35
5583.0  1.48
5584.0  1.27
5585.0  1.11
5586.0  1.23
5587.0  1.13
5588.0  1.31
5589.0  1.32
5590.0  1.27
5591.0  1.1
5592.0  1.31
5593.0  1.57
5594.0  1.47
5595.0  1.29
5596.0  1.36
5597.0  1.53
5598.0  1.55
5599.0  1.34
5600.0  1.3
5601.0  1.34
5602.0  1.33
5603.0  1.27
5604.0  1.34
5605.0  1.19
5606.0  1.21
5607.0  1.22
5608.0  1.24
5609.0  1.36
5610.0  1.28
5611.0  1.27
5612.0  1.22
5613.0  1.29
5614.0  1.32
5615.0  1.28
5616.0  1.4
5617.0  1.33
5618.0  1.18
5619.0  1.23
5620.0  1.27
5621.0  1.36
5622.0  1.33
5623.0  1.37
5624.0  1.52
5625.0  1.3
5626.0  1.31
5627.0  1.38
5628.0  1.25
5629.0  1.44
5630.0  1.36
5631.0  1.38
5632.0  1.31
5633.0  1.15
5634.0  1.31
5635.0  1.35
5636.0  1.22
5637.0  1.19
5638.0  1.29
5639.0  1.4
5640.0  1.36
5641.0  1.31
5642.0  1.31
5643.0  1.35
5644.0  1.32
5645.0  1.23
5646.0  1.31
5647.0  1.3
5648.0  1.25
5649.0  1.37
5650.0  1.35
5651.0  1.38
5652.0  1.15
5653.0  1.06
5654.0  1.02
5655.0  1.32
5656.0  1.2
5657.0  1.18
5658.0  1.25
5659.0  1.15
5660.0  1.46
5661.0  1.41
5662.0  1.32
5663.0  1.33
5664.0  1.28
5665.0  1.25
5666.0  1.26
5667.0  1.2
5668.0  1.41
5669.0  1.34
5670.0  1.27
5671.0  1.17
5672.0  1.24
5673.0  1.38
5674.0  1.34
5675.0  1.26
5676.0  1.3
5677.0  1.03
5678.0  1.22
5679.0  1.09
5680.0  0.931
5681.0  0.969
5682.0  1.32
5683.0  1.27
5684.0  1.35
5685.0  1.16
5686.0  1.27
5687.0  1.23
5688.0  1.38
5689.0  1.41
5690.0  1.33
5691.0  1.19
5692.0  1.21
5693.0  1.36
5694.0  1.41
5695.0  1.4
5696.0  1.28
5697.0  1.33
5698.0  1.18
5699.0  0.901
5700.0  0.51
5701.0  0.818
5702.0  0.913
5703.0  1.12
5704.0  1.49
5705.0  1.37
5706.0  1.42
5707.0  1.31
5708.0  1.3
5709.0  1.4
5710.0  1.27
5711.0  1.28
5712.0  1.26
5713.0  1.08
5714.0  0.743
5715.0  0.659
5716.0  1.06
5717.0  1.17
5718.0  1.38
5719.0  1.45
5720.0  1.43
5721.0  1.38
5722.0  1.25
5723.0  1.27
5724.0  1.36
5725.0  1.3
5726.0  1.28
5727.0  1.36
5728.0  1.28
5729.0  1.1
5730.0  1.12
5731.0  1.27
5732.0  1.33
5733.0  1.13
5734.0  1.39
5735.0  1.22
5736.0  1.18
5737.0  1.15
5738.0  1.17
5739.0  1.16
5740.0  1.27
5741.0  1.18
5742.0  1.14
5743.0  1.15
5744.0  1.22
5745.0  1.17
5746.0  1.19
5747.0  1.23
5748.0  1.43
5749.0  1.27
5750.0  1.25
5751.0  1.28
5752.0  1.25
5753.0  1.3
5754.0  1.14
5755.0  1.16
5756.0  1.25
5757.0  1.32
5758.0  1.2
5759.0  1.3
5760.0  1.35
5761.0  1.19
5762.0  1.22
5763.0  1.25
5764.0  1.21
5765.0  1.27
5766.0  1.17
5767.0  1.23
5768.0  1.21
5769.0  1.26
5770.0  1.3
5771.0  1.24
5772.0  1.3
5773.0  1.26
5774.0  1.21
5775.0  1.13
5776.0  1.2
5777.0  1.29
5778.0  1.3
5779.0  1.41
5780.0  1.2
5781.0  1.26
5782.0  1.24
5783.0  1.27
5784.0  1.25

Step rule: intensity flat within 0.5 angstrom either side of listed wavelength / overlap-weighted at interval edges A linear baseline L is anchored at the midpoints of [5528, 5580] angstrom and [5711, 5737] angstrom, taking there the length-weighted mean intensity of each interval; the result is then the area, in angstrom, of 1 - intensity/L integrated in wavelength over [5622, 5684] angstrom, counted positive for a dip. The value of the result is -1.3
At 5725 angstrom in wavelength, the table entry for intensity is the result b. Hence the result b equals 1.3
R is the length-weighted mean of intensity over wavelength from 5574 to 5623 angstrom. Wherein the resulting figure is 1.3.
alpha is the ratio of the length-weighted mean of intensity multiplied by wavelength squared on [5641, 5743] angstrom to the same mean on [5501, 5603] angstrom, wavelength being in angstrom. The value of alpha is 1.00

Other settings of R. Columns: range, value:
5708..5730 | 1.23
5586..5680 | 1.29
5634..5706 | 1.25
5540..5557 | 1.29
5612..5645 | 1.32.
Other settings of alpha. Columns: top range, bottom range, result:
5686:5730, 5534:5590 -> 1.00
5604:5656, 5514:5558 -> 1.03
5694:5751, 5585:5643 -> 0.96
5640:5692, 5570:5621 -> 1.00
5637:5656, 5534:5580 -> 1.02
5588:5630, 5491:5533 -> 1.05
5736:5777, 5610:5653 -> 0.98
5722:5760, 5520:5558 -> 1.03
